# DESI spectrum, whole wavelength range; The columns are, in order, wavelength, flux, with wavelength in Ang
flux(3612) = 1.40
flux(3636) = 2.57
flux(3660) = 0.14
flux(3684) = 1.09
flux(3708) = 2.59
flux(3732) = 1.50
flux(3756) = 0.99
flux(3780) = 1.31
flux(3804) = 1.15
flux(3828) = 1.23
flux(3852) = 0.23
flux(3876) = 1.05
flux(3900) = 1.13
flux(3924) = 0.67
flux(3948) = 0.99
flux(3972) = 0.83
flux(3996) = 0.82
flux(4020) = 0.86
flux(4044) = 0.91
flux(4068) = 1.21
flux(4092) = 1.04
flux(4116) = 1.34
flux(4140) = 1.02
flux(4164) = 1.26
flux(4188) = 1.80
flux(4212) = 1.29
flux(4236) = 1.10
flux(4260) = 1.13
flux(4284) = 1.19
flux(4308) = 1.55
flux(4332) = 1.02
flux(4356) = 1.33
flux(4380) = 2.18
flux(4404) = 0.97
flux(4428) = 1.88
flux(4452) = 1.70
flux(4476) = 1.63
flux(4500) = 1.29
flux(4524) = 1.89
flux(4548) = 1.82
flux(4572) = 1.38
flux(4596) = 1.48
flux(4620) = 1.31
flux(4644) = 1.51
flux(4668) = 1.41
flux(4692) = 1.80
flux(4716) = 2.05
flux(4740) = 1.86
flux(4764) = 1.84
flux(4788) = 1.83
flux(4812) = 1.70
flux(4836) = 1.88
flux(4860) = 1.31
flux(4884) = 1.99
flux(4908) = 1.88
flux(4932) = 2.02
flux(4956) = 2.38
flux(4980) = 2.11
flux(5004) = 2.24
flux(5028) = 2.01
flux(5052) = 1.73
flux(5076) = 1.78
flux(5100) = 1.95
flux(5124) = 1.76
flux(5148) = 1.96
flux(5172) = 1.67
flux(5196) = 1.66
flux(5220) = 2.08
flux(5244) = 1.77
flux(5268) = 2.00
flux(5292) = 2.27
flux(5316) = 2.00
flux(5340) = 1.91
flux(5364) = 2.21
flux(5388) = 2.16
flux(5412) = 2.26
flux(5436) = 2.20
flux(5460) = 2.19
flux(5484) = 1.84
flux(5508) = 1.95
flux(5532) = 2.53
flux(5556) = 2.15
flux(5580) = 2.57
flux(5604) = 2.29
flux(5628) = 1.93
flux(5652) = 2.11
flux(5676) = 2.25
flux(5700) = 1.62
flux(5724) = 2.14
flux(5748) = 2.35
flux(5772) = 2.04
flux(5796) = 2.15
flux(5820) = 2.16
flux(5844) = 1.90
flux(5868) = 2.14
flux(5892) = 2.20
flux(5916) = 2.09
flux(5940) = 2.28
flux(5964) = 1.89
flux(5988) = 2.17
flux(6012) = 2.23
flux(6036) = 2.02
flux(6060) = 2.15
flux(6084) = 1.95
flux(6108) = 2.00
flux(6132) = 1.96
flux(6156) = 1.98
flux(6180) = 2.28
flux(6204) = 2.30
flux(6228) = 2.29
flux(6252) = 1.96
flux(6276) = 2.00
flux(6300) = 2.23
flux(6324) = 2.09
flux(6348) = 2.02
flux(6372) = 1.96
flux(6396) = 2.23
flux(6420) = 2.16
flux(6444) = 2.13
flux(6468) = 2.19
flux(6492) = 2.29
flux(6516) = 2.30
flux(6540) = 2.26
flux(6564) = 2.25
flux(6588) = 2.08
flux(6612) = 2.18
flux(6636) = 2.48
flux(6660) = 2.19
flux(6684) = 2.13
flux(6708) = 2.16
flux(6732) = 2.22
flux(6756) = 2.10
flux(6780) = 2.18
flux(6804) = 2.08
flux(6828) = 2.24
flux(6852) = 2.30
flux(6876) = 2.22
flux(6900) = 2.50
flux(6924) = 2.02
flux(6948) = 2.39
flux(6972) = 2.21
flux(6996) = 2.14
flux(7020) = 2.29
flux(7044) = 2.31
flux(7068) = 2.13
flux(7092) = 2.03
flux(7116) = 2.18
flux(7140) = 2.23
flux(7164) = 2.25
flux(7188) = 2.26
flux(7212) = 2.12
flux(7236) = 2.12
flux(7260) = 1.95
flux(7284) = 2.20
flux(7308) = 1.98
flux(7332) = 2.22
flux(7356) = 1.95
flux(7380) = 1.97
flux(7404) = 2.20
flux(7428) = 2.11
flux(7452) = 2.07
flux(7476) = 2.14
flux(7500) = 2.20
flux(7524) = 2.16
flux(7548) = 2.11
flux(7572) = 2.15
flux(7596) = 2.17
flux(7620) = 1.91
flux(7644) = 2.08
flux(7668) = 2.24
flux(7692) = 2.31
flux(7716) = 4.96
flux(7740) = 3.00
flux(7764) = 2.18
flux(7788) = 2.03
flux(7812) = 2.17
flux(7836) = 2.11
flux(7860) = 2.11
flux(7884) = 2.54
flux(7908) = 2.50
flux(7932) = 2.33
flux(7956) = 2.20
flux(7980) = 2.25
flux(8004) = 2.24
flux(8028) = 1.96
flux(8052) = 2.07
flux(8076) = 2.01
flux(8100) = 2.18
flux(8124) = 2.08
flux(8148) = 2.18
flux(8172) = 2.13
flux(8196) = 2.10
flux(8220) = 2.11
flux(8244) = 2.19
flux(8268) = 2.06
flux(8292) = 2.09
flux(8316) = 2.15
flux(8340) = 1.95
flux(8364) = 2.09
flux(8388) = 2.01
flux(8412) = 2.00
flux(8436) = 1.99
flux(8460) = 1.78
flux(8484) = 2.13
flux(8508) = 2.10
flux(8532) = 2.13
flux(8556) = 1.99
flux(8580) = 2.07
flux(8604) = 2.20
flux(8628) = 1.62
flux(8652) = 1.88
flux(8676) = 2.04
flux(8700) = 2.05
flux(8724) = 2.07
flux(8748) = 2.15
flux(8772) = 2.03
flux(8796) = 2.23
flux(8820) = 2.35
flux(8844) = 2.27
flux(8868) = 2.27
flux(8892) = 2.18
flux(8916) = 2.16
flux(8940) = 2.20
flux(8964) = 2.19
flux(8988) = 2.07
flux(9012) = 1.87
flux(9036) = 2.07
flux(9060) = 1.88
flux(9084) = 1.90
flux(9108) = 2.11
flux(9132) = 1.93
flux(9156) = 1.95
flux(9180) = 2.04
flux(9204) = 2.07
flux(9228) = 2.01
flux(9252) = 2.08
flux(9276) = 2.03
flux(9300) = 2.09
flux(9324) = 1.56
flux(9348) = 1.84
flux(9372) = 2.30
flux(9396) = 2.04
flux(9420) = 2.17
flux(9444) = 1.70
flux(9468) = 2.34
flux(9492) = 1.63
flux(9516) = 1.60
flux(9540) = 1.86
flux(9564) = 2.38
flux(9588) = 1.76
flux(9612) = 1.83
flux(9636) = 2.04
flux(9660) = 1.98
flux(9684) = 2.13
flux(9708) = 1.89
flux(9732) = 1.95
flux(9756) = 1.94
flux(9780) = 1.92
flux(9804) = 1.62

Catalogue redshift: 0.175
